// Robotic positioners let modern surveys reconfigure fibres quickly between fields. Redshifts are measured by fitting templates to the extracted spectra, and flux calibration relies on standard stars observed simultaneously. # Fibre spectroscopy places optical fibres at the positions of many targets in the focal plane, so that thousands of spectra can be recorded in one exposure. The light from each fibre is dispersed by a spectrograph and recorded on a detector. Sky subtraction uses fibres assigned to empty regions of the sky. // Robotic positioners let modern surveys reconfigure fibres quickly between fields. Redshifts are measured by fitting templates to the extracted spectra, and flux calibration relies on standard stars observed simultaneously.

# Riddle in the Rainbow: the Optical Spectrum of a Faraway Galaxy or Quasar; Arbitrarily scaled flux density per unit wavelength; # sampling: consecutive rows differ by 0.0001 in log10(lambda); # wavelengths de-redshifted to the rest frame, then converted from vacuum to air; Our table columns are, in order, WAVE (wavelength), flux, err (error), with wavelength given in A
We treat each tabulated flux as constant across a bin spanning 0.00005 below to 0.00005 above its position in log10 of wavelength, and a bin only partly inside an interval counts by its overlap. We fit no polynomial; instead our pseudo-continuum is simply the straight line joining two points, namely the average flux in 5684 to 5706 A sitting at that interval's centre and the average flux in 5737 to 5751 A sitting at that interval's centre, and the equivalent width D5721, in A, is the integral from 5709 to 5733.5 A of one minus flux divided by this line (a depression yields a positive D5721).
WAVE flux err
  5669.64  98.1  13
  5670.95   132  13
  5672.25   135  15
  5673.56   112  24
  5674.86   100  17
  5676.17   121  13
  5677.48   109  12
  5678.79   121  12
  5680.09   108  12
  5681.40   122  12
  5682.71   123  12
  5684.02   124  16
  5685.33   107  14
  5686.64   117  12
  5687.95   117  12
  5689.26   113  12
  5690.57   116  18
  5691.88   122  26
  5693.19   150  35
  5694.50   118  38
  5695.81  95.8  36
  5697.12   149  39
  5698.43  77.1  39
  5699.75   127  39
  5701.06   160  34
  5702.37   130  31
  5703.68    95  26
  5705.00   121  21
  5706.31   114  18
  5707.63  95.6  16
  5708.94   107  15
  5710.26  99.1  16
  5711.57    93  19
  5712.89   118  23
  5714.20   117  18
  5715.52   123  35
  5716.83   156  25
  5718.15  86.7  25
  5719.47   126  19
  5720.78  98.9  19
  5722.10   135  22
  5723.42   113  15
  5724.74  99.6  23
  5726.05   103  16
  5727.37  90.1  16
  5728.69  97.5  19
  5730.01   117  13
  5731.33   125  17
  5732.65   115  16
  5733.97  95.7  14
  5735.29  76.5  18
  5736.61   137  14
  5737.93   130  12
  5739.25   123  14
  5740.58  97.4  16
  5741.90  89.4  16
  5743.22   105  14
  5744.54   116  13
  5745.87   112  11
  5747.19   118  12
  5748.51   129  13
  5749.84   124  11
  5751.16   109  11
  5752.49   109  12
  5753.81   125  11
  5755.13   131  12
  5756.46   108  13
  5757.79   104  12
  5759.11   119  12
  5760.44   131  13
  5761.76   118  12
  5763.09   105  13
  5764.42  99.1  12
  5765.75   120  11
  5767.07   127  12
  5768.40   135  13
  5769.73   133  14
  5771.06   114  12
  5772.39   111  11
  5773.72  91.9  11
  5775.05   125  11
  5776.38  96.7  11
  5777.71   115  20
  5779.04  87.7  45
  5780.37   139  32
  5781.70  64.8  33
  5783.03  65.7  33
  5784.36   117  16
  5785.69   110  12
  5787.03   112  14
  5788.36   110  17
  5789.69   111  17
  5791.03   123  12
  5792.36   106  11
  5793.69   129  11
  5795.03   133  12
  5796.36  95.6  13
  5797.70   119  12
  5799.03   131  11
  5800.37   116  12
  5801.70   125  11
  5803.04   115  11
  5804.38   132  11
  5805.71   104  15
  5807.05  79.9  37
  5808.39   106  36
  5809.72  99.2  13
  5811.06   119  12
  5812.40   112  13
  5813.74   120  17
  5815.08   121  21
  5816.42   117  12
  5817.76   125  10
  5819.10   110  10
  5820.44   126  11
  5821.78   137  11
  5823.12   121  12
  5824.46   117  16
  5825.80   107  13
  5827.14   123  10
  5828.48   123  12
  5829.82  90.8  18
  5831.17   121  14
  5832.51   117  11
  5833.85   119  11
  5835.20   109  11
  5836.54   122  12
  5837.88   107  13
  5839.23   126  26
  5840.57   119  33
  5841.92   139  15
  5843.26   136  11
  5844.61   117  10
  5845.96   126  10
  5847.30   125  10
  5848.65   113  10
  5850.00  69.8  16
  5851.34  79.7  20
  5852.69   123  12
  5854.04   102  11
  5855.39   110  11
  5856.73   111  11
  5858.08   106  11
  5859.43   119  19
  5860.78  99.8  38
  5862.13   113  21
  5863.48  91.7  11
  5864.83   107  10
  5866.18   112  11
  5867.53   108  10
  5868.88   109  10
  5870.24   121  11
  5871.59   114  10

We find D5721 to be 1.1 A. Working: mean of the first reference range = 120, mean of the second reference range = 115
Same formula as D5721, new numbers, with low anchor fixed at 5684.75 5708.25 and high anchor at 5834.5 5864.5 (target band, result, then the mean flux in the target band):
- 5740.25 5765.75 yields 0.51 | 113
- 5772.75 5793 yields 1.68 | 105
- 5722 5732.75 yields 0.71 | 109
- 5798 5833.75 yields -0.87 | 116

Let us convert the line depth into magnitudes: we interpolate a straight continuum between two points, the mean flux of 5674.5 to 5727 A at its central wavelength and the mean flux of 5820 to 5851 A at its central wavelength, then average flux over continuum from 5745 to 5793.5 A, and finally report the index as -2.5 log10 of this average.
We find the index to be 0.04 mag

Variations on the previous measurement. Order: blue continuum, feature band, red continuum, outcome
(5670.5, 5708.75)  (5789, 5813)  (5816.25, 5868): 0.008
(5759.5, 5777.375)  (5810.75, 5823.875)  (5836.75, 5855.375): -0.056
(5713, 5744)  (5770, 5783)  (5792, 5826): 0.104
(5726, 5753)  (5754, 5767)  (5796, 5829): -0.036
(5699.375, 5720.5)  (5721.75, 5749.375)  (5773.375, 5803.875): 0.039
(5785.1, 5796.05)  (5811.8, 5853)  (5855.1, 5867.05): -0.053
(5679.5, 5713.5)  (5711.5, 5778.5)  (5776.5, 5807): -0.003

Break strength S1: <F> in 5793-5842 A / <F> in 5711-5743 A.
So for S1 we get 1.05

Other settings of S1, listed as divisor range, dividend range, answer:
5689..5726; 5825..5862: 0.98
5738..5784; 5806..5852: 1.02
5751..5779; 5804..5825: 1.00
